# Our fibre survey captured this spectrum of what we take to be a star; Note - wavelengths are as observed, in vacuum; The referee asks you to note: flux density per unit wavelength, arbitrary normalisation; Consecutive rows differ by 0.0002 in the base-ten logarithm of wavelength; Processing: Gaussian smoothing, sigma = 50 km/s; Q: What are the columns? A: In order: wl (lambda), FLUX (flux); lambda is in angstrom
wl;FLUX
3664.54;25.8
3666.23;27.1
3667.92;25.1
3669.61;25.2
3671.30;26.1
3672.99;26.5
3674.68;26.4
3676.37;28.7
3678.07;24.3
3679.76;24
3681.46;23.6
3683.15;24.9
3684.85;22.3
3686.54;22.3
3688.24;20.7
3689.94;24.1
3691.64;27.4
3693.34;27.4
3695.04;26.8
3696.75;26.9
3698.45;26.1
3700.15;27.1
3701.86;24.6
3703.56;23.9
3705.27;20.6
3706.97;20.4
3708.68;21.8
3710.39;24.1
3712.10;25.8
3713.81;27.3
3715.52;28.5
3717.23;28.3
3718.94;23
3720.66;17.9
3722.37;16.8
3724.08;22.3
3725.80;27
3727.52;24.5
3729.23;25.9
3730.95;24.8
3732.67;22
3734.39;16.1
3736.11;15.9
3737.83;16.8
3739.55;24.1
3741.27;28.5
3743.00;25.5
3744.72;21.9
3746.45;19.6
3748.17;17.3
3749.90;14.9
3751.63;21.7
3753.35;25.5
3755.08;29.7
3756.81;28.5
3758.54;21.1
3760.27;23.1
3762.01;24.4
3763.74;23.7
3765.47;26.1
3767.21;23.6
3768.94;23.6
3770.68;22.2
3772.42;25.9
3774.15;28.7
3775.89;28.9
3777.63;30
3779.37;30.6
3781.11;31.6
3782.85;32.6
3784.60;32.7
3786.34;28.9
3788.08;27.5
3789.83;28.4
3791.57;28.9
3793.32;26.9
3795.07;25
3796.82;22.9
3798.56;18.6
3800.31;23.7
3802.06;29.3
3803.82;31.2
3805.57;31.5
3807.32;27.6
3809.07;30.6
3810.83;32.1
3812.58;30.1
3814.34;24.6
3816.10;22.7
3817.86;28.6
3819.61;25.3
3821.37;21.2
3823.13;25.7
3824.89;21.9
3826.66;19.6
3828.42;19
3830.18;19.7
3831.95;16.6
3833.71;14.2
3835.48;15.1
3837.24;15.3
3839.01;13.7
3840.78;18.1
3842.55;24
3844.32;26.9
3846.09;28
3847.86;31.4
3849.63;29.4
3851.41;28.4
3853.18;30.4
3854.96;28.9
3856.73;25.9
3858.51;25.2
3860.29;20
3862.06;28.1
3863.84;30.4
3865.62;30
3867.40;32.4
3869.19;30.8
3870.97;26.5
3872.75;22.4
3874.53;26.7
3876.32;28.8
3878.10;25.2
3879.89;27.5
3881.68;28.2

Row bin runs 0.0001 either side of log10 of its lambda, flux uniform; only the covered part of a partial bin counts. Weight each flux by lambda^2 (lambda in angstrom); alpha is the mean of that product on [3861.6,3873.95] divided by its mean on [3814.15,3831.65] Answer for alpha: 1.30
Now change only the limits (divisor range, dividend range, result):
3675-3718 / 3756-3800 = 1.11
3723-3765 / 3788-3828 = 1.19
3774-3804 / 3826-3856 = 0.82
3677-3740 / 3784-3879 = 1.16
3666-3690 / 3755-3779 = 1.09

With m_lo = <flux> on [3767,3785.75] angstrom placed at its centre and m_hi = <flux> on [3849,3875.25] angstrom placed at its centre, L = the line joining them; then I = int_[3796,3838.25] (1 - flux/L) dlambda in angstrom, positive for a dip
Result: 6.8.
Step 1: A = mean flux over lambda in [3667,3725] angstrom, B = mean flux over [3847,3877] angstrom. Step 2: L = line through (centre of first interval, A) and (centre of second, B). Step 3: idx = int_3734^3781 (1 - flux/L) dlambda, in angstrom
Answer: 3.55 angstrom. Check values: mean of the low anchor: 24.4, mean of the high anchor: 28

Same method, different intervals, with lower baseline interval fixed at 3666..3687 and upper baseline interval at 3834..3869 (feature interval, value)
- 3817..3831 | 1.45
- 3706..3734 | 1.69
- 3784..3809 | -2.17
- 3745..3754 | 1.92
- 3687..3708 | 0.45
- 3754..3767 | 0.02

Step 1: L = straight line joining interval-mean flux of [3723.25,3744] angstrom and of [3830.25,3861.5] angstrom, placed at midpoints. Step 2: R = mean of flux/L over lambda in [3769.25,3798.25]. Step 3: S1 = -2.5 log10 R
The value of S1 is -0.22 mag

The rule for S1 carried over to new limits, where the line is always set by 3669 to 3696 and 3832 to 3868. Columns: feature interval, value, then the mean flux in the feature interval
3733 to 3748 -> 0.19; 20.9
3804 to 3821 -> -0.14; 28.1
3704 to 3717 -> 0.03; 24.3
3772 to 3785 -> -0.21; 30.2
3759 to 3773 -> 0.04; 23.9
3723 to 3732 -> 0.01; 24.6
